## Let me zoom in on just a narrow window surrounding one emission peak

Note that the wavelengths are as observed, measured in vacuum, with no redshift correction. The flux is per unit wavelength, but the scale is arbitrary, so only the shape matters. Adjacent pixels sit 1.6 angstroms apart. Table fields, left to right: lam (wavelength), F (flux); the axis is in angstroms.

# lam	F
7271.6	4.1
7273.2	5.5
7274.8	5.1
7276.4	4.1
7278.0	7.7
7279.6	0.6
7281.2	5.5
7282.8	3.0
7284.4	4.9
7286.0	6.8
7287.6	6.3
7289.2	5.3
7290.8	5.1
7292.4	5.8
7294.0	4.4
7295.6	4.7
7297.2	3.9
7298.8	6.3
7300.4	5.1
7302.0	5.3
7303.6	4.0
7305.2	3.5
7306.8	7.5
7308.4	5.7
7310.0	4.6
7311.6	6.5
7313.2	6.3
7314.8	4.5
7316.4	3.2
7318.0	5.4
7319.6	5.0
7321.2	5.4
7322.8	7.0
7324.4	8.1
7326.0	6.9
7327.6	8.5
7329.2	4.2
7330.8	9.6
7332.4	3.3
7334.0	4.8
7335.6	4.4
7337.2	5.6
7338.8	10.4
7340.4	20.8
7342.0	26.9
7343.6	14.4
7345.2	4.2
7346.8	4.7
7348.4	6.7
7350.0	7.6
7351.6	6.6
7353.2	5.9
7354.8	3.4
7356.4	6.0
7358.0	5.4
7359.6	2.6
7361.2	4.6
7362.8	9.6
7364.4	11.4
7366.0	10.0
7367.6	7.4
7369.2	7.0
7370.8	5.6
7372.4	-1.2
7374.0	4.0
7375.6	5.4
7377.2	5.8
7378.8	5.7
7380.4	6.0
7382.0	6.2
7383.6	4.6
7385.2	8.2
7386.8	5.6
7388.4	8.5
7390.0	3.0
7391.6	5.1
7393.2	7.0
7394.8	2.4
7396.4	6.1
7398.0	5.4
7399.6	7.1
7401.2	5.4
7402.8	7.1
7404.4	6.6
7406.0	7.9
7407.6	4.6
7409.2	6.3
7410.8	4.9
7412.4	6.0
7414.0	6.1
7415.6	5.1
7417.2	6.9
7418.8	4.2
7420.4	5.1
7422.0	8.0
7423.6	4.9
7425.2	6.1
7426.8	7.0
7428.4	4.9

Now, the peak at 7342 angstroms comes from H-alpha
